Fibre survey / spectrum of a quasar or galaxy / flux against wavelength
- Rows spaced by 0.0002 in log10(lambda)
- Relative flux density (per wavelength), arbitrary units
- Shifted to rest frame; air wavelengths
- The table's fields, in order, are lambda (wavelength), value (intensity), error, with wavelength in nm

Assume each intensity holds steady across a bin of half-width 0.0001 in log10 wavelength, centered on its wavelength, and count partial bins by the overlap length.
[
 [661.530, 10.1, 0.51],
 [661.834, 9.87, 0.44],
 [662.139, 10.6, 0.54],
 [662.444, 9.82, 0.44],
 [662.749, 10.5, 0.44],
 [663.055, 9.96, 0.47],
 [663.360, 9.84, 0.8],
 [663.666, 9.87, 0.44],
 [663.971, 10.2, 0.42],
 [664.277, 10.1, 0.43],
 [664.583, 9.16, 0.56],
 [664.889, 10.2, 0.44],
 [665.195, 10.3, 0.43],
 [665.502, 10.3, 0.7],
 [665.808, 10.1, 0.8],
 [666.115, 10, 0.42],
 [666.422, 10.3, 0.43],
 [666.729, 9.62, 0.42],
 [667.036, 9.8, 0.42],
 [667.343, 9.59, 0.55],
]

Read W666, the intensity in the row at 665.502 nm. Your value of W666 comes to 10.3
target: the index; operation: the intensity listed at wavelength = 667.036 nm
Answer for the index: 9.8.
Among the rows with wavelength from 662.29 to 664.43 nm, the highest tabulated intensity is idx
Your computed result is 10.5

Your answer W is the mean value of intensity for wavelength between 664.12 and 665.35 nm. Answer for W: 9.94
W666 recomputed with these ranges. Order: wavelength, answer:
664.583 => 9.16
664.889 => 10.2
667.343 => 9.59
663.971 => 10.2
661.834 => 9.87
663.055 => 9.96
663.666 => 9.87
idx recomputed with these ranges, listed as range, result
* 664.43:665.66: 10.3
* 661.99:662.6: 10.6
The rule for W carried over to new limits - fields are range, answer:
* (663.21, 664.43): 10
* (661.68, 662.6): 10.1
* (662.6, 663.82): 10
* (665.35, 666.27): 10.1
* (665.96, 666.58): 10.1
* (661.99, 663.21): 10.2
